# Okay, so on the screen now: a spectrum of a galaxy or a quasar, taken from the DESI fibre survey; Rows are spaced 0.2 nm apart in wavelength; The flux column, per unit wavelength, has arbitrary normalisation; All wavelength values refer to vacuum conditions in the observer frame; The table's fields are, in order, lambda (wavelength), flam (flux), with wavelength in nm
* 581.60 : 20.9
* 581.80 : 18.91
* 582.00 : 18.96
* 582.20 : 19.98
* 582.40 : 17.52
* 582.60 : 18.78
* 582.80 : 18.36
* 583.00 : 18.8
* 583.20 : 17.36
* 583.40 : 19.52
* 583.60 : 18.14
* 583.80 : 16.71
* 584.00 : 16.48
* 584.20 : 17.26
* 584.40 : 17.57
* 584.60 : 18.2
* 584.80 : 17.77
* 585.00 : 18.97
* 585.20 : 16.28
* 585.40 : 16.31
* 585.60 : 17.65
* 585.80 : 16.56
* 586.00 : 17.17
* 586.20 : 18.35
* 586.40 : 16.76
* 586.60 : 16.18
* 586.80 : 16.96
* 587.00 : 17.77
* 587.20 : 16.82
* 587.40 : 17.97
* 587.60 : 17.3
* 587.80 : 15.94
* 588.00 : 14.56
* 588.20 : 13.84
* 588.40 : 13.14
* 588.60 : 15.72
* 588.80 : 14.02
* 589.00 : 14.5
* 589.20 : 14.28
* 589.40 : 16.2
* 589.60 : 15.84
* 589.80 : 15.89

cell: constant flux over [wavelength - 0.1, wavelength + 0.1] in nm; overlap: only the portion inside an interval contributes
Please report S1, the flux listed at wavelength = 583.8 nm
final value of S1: 16.71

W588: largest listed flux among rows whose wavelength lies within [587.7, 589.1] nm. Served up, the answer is 15.94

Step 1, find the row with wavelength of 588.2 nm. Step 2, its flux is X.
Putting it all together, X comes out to 13.84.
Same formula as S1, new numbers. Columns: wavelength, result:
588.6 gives 15.72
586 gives 17.17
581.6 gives 20.9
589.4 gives 16.2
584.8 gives 17.77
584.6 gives 18.2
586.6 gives 16.18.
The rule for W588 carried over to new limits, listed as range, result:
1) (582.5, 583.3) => 18.8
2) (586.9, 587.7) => 17.97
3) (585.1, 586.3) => 18.35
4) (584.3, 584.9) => 18.2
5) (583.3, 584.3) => 19.52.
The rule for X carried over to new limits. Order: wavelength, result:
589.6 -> 15.84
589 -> 14.5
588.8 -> 14.02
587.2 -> 16.82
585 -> 18.97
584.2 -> 17.26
